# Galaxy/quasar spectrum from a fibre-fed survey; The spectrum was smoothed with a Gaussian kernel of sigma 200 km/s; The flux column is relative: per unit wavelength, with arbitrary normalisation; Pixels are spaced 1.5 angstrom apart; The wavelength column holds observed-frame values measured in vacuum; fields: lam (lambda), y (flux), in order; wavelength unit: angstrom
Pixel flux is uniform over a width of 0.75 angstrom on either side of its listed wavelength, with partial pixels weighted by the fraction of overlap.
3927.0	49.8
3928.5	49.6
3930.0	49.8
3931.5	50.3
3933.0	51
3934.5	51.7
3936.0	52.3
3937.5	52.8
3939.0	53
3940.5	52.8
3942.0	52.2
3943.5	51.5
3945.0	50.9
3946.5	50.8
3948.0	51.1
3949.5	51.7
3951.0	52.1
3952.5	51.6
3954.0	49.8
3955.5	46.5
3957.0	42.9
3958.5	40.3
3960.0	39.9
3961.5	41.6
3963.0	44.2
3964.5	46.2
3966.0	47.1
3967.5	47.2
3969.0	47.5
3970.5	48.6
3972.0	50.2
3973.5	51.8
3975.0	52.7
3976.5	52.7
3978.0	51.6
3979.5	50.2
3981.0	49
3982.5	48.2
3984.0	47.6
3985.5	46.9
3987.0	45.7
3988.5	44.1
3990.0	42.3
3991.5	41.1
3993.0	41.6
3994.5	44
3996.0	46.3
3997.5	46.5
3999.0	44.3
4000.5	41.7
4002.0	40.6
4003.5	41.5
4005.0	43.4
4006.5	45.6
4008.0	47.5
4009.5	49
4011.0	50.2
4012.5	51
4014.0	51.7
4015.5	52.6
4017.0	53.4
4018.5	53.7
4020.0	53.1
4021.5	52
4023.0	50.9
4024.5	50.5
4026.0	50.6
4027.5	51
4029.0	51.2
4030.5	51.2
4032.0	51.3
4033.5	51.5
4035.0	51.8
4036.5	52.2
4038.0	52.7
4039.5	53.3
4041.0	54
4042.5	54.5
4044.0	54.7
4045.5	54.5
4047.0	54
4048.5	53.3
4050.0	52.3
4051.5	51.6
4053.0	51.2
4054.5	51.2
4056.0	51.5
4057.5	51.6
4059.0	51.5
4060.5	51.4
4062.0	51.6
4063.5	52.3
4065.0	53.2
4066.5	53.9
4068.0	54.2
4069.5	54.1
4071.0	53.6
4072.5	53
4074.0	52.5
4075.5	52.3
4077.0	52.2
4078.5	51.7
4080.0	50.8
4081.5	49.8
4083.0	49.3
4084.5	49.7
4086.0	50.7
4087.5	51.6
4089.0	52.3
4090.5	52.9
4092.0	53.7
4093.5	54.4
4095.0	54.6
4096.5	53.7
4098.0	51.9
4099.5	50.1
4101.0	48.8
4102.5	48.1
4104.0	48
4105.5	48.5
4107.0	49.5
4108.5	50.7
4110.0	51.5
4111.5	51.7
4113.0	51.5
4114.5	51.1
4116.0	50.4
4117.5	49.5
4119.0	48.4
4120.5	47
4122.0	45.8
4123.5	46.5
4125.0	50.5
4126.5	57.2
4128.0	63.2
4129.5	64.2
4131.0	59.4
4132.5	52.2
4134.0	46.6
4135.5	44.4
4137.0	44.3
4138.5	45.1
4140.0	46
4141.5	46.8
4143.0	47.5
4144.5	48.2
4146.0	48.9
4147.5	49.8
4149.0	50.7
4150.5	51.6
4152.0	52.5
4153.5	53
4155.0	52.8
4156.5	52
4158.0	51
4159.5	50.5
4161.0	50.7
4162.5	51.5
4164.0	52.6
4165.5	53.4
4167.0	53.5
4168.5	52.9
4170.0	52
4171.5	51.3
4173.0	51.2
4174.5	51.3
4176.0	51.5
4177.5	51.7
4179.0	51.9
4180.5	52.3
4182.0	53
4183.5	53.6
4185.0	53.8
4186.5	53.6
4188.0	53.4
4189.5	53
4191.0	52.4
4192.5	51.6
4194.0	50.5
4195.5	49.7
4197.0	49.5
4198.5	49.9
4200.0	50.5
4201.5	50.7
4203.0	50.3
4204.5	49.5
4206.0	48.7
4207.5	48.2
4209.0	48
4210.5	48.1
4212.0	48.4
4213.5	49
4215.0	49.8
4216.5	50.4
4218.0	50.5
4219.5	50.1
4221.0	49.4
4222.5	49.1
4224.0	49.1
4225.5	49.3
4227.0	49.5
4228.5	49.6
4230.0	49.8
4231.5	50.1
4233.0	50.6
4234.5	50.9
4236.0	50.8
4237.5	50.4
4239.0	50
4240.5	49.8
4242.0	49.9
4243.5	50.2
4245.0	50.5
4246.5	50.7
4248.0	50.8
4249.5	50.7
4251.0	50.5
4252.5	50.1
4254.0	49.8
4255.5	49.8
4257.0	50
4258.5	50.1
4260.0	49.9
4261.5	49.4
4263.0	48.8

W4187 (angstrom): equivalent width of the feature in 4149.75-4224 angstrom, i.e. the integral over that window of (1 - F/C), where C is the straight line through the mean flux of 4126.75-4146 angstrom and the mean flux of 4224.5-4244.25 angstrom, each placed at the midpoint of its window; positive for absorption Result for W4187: -1.1 angstrom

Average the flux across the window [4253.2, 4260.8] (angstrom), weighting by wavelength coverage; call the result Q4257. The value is 49.9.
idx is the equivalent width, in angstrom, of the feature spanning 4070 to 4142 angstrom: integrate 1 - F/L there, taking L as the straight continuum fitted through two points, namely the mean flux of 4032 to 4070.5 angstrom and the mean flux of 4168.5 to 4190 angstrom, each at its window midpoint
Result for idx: 2.13 angstrom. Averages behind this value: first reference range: 52.7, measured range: 51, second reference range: 52.4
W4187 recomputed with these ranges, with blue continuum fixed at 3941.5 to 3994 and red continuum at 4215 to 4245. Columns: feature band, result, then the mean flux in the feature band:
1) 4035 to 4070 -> -3.2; 52.8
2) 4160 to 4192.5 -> -1.9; 52.4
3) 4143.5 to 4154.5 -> -0.3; 50.6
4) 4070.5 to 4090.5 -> -1.2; 51.5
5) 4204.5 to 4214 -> 0.3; 48.5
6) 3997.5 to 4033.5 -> -0.7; 49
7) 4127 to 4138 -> -1.0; 53.4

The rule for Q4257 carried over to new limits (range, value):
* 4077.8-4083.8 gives 50.4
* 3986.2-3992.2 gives 43.3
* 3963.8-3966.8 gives 46.7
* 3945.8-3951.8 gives 51.4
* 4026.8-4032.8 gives 51.2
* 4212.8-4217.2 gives 49.7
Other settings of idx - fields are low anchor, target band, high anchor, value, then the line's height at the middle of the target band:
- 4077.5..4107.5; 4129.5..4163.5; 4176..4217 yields 0.52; 50.9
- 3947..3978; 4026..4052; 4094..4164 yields -1.82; 49.2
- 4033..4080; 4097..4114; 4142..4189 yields 0.70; 52.2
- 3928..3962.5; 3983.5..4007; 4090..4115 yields 2.85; 49.9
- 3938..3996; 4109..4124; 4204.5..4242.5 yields -0.17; 48.9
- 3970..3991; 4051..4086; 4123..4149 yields -1.49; 49.8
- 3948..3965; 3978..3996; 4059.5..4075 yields 0.86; 48.1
